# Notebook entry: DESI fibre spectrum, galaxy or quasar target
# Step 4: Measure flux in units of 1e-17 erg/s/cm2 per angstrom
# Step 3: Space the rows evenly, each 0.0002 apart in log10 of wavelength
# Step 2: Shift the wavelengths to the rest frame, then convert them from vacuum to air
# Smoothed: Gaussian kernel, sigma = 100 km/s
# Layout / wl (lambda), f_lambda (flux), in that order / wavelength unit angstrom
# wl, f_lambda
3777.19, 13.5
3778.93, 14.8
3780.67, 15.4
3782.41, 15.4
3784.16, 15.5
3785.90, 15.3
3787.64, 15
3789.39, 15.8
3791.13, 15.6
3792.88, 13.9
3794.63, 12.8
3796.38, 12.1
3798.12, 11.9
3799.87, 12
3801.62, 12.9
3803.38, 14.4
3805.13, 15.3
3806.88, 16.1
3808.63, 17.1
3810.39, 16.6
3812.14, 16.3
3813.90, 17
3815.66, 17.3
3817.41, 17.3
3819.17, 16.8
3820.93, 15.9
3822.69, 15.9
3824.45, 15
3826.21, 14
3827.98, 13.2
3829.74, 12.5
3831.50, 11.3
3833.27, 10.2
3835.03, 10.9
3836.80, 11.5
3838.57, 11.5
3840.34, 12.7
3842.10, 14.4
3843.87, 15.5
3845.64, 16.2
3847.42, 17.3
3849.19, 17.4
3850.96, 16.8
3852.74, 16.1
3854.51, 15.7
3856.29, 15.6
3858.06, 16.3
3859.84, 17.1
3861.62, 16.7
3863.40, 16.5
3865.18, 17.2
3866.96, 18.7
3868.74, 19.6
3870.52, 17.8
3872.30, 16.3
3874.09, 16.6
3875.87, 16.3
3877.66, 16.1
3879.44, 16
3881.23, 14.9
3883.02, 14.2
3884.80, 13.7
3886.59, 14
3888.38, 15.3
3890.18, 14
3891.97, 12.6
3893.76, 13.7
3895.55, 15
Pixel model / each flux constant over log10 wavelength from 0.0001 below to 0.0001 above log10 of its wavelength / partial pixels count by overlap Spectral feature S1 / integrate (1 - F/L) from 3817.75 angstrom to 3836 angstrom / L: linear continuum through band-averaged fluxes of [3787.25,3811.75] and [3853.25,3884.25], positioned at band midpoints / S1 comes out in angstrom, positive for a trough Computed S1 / 1.9 angstrom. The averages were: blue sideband 14.4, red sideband 16.5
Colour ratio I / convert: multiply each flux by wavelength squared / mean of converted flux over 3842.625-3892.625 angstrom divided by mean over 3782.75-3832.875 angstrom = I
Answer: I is 1.12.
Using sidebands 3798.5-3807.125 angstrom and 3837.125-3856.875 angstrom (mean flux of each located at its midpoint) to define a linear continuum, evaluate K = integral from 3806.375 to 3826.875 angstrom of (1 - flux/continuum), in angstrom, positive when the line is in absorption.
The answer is -2.9 angstrom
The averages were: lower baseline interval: 13.9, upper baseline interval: 15.3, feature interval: 16.3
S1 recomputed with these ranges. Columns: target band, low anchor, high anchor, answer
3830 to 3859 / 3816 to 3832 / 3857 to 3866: 2.9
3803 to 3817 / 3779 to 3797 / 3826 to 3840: -3.3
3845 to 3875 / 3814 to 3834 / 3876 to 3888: -4.3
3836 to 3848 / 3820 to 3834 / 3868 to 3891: 0.1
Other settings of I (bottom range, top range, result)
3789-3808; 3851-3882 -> 1.24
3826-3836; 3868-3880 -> 1.46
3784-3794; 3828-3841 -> 0.79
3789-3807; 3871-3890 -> 1.16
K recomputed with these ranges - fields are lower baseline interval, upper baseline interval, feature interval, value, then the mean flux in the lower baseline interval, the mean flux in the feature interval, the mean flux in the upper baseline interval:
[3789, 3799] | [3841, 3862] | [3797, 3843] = 1.6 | 13.6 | 14.2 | 16.2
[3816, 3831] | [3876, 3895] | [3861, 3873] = -2.4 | 15.1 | 17.6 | 14.5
